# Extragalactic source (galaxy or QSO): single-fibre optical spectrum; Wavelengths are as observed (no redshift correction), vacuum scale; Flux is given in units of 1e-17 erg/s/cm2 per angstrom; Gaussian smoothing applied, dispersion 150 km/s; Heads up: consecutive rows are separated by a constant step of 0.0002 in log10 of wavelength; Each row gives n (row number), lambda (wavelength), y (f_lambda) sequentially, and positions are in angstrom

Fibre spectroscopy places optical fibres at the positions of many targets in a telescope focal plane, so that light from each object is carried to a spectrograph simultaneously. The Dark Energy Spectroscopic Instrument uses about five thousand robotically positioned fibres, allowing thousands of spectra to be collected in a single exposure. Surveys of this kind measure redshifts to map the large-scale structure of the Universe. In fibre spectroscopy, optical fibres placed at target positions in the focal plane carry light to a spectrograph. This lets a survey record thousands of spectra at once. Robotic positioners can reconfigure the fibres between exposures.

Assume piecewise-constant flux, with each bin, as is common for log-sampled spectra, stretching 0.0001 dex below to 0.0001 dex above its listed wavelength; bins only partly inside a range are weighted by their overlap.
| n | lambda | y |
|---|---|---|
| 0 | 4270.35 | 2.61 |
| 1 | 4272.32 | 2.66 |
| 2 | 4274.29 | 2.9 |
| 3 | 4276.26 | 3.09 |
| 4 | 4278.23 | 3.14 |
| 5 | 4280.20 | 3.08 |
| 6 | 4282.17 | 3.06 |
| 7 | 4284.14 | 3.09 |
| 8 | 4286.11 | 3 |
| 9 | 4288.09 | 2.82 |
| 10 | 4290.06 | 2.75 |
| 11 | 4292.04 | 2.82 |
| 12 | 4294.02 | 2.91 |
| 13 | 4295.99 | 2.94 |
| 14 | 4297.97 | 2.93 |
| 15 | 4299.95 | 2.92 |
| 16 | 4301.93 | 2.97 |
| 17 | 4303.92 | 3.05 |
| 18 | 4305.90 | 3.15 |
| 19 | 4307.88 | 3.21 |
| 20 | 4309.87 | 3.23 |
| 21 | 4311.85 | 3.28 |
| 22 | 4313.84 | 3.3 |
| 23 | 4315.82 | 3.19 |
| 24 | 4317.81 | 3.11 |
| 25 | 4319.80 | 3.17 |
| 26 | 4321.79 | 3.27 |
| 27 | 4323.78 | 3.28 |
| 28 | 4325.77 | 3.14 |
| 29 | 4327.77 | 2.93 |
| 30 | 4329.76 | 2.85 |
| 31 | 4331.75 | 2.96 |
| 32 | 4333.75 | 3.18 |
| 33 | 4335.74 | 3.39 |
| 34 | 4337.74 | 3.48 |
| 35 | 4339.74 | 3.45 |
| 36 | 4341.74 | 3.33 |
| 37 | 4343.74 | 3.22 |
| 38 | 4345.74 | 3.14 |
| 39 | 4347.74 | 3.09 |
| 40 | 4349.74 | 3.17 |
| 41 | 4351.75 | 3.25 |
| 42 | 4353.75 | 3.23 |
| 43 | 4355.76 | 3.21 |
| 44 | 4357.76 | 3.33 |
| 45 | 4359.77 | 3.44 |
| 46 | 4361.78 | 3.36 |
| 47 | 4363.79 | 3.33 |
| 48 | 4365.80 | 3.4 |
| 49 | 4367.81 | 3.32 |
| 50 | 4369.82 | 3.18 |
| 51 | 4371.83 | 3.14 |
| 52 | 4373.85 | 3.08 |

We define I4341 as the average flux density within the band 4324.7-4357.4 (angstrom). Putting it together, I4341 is 3.19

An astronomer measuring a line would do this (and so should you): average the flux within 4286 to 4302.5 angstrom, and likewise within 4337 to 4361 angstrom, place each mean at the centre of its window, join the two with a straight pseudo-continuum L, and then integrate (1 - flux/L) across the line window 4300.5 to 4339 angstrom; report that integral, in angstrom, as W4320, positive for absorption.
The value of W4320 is -1.21 angstrom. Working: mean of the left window 2.89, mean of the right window 3.28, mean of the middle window 3.16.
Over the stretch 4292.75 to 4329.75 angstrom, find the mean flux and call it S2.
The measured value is 3.1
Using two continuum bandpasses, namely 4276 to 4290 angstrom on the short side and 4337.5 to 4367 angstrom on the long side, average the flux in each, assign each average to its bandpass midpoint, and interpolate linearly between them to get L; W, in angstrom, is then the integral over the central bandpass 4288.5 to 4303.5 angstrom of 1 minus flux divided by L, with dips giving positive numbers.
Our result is 0.9 angstrom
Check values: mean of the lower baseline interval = 3.02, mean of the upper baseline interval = 3.29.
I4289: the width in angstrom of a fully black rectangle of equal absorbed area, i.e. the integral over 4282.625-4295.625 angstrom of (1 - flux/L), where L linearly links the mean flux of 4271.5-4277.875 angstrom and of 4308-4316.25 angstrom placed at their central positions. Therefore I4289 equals 0.6 angstrom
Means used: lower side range 2.91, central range 2.91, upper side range 3.25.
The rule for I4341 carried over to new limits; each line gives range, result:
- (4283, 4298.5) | 2.91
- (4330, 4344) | 3.27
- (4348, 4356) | 3.2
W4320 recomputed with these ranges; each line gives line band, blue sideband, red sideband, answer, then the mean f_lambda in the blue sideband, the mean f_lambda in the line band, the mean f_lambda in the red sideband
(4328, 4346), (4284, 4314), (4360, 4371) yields -0.12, 3.01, 3.21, 3.32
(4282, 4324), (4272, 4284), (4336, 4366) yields 0.66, 3.01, 3.06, 3.29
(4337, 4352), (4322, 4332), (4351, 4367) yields -0.30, 3.06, 3.26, 3.32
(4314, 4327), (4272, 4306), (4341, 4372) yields -0.40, 2.96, 3.2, 3.26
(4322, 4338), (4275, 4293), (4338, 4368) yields 0.22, 2.98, 3.14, 3.29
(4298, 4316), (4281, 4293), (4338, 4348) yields -0.47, 2.93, 3.13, 3.27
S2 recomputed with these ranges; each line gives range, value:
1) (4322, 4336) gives 3.1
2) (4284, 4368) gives 3.15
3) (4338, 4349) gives 3.26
